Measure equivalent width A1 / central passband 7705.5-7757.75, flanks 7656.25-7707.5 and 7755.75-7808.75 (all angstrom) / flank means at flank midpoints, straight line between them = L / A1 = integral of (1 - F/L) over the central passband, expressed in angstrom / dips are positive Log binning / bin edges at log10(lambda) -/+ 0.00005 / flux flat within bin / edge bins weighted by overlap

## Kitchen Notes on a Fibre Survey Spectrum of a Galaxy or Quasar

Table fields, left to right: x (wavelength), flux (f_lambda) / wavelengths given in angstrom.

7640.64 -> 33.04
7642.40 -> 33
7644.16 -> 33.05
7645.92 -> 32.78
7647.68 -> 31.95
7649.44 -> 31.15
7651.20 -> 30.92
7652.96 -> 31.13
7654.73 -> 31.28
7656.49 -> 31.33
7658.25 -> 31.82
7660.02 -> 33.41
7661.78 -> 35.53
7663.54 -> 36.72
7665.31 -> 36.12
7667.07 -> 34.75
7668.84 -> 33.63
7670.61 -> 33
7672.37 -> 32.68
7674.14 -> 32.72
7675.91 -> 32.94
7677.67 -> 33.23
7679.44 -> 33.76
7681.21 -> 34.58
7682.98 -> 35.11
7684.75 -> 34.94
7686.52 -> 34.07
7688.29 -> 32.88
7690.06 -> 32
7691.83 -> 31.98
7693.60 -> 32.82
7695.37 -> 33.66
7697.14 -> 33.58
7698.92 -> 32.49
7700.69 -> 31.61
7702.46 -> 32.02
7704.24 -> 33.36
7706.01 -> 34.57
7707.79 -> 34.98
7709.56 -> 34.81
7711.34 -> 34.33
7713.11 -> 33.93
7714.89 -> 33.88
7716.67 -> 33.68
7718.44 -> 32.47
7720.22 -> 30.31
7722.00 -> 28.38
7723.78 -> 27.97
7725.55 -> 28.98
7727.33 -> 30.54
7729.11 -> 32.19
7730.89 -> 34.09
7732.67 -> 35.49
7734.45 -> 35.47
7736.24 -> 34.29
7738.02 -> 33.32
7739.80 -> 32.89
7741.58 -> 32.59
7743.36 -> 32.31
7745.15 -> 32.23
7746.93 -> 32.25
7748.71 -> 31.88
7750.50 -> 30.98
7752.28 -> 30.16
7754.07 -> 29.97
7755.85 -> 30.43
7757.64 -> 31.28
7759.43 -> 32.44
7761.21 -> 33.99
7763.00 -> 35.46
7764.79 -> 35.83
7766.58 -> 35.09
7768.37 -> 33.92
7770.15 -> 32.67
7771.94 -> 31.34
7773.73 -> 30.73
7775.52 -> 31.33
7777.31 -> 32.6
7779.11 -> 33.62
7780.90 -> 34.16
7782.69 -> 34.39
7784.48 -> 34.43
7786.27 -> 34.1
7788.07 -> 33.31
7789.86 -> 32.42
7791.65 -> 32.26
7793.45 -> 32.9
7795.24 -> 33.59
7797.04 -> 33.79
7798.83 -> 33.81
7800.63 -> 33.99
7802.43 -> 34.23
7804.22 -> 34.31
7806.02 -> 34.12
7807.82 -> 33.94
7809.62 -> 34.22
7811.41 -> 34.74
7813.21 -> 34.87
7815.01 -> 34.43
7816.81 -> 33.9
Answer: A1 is 1.7 angstrom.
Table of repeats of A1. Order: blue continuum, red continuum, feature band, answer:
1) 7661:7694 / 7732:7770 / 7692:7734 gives 1.0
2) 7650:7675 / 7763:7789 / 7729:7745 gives -0.1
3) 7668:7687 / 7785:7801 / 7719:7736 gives 1.0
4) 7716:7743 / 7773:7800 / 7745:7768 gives 0.1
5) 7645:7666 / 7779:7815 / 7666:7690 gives -0.5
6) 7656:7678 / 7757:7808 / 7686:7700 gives 0.3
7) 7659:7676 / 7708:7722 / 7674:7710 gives 0.2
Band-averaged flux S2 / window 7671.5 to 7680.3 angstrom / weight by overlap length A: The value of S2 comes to 33.1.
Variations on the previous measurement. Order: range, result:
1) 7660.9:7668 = 35.8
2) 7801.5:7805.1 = 34.3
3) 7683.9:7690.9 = 33.5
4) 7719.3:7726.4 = 28.9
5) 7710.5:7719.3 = 33.7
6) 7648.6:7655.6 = 31.1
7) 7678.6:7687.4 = 34.5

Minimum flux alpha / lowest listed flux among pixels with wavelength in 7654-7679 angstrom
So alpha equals 31.28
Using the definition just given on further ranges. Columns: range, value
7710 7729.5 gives 27.97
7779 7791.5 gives 32.42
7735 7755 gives 29.97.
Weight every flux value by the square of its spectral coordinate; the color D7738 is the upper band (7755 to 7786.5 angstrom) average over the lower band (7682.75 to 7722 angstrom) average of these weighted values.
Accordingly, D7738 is 1.02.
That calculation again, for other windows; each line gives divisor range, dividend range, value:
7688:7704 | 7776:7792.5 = 1.05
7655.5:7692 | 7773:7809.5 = 1.02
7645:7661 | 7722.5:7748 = 1.04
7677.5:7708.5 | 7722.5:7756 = 0.97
